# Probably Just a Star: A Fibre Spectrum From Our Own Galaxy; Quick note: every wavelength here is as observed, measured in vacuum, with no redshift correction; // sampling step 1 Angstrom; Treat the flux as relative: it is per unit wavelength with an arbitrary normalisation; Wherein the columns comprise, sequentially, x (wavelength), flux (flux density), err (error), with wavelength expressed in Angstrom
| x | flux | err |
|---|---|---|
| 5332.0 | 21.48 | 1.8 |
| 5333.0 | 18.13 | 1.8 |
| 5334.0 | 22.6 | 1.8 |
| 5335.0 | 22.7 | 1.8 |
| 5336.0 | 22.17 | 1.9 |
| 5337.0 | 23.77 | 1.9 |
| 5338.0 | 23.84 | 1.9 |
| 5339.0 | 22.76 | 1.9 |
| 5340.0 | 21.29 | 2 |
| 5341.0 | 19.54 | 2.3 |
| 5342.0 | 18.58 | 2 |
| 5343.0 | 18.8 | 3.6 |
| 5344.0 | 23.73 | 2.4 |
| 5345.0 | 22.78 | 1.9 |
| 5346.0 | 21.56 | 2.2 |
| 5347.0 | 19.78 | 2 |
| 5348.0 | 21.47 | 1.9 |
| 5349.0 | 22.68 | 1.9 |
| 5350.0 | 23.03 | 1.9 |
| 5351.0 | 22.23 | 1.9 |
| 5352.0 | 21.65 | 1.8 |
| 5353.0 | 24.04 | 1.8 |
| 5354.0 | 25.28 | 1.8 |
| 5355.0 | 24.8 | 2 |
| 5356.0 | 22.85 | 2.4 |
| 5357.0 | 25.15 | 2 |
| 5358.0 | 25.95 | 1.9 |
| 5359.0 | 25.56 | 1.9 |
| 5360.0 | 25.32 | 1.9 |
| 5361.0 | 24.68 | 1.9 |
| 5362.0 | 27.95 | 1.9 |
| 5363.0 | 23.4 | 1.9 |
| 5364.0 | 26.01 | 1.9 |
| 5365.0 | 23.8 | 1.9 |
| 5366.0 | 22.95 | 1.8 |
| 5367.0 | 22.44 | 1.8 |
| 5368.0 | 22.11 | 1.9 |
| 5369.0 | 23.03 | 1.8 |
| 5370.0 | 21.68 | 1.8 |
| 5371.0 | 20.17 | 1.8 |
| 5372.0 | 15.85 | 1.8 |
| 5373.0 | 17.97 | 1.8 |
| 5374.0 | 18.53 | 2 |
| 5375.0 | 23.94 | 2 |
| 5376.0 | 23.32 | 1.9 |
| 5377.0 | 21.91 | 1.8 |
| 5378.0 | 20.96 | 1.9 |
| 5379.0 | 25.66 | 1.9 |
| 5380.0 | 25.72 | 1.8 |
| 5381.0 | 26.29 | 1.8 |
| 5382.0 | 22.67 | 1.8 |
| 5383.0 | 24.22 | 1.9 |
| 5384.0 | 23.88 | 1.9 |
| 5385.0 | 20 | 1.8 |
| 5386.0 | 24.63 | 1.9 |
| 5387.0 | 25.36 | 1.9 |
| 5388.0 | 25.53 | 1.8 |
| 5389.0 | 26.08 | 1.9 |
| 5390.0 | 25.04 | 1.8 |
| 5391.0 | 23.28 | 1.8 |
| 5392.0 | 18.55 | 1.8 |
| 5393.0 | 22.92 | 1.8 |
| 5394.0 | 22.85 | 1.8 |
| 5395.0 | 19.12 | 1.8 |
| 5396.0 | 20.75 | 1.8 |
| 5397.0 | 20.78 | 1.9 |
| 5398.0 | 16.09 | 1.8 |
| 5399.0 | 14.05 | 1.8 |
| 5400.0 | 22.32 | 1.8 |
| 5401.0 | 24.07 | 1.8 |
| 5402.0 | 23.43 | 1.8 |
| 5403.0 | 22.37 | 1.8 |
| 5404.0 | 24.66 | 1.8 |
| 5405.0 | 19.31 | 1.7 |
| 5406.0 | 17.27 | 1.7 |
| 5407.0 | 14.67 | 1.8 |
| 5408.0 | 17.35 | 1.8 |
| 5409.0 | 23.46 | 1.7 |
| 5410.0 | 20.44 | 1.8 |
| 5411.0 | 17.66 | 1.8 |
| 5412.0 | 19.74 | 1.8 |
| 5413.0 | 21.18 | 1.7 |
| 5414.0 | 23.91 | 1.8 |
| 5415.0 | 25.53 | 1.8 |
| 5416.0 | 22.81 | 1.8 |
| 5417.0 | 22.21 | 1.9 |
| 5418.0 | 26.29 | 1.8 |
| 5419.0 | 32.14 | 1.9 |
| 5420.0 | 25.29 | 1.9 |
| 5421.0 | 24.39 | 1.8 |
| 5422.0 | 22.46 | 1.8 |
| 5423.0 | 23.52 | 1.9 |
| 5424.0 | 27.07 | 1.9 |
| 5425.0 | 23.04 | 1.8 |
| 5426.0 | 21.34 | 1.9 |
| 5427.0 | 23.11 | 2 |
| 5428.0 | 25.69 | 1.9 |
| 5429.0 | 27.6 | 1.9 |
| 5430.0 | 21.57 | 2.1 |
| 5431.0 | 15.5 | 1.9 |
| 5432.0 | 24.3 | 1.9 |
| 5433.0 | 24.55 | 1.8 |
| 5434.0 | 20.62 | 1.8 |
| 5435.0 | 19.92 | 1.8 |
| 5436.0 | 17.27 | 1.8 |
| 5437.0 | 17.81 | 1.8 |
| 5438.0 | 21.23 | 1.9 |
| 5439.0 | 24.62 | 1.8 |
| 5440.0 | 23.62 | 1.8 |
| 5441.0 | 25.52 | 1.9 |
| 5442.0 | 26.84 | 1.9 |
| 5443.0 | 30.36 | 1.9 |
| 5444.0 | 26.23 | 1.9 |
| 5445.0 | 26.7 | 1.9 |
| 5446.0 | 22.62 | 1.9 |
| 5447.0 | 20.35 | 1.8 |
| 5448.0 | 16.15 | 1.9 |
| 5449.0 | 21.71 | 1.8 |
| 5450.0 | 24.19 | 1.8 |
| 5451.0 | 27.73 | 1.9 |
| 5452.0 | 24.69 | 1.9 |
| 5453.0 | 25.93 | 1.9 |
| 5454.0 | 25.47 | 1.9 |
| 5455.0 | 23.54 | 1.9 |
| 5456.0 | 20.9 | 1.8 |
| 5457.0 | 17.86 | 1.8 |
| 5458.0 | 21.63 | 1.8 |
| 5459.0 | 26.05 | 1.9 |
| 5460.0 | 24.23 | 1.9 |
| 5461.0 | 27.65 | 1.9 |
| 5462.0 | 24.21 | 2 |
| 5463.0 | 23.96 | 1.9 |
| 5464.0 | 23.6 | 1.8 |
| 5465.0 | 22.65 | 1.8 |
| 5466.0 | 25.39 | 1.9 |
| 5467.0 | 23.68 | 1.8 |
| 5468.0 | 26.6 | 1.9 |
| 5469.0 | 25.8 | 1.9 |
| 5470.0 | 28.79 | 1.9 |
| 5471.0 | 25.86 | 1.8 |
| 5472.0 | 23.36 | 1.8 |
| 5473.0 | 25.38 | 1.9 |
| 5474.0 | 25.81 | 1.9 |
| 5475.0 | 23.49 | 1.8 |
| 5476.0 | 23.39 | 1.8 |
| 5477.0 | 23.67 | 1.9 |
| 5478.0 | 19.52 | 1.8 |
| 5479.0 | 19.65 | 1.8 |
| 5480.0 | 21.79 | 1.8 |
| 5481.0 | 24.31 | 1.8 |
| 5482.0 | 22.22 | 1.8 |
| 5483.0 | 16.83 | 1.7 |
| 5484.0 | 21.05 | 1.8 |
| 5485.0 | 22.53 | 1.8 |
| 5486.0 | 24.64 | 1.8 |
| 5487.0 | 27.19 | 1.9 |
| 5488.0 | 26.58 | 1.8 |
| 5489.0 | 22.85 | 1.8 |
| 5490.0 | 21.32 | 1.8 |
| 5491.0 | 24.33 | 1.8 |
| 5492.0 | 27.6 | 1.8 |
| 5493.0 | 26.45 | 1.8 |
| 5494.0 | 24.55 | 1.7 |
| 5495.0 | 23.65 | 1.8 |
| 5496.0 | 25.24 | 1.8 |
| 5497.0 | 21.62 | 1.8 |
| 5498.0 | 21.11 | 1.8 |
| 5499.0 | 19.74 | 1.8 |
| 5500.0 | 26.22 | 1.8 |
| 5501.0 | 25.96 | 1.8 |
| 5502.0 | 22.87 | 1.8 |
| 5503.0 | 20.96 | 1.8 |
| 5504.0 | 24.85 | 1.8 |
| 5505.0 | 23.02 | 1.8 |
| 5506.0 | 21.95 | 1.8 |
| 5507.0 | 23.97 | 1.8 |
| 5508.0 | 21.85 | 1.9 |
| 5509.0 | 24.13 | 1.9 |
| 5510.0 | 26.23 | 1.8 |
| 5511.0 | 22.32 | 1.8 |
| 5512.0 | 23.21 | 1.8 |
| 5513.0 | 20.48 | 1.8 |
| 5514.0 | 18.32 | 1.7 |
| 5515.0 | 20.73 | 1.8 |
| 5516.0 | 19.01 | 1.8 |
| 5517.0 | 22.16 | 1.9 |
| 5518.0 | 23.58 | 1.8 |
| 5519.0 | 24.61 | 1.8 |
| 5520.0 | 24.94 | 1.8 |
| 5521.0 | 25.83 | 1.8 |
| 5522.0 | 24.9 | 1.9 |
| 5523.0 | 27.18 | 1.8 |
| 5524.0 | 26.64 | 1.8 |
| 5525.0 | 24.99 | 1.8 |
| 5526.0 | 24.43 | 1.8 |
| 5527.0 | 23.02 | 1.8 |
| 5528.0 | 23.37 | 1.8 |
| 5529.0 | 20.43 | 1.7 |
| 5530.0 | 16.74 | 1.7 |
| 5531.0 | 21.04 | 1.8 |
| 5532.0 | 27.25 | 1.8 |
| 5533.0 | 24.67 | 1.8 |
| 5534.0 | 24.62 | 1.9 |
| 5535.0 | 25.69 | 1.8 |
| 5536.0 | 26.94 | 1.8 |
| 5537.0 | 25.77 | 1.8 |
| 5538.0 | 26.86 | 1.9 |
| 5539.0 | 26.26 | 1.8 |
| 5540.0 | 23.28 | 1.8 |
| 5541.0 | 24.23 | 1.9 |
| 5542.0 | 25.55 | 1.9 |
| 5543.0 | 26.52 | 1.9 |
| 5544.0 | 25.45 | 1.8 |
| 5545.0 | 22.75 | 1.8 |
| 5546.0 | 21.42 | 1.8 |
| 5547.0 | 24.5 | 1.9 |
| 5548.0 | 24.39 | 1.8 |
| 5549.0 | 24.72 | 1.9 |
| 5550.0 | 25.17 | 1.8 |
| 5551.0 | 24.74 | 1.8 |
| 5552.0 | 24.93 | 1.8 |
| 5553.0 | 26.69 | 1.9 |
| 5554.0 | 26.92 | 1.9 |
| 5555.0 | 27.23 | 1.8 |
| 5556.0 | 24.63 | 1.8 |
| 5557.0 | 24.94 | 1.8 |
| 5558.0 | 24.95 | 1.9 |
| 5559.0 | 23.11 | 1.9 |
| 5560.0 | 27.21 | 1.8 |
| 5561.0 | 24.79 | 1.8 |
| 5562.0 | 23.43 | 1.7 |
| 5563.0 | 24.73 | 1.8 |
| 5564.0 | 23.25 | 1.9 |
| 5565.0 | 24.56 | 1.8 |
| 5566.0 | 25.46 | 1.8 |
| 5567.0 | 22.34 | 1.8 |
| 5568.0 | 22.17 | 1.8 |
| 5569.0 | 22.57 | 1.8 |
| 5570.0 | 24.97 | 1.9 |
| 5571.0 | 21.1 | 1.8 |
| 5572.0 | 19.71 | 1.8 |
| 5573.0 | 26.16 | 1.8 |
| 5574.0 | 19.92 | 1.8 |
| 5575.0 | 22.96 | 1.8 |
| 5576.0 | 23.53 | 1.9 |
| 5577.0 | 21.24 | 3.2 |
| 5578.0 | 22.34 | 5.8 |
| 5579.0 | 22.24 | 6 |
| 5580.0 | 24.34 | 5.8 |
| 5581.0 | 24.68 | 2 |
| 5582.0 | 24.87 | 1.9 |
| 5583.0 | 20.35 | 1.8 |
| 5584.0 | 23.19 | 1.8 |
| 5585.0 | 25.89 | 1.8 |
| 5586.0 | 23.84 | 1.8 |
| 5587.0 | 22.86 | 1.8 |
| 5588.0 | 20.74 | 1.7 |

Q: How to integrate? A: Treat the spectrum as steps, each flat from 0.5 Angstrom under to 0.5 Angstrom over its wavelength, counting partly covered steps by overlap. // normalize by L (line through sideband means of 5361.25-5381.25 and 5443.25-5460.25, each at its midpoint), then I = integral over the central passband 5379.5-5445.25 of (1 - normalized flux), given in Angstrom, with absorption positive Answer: 0.97 Angstrom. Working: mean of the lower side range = 22.7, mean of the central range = 22.7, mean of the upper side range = 23.4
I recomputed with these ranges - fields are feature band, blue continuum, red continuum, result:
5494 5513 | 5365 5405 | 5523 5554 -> 0.6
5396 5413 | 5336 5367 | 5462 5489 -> 2.5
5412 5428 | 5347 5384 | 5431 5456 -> -0.7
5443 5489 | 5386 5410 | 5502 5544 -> -2.3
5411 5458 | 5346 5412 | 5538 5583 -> -0.9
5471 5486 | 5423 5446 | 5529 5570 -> 0.8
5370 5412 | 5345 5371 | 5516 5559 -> 3.8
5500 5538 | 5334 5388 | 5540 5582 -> 0.4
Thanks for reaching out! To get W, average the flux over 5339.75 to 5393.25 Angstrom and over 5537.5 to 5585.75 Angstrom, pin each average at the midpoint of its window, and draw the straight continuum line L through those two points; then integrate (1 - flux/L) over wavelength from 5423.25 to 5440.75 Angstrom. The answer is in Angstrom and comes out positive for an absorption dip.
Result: 0.7 Angstrom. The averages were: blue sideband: 22.9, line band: 22.3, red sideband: 24.1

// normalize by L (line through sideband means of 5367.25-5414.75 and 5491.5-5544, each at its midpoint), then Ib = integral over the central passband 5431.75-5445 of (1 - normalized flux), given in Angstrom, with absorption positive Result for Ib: -0.6 Angstrom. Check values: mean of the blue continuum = 21.6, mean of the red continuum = 23.8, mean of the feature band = 23.4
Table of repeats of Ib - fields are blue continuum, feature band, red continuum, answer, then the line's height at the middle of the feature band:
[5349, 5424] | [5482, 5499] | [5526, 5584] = 0.0 Angstrom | 23.5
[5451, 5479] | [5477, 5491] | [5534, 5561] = 1.1 Angstrom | 24.4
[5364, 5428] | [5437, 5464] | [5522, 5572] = -0.9 Angstrom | 23.1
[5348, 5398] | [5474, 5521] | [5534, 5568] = 2.5 Angstrom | 24.3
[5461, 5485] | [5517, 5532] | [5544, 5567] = 0.3 Angstrom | 24.3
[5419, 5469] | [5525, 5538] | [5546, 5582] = 0.0 Angstrom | 23.9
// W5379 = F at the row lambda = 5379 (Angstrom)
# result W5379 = 25.66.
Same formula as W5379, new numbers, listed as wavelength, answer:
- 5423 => 23.52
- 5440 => 23.62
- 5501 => 25.96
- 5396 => 20.75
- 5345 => 22.78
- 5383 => 24.22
